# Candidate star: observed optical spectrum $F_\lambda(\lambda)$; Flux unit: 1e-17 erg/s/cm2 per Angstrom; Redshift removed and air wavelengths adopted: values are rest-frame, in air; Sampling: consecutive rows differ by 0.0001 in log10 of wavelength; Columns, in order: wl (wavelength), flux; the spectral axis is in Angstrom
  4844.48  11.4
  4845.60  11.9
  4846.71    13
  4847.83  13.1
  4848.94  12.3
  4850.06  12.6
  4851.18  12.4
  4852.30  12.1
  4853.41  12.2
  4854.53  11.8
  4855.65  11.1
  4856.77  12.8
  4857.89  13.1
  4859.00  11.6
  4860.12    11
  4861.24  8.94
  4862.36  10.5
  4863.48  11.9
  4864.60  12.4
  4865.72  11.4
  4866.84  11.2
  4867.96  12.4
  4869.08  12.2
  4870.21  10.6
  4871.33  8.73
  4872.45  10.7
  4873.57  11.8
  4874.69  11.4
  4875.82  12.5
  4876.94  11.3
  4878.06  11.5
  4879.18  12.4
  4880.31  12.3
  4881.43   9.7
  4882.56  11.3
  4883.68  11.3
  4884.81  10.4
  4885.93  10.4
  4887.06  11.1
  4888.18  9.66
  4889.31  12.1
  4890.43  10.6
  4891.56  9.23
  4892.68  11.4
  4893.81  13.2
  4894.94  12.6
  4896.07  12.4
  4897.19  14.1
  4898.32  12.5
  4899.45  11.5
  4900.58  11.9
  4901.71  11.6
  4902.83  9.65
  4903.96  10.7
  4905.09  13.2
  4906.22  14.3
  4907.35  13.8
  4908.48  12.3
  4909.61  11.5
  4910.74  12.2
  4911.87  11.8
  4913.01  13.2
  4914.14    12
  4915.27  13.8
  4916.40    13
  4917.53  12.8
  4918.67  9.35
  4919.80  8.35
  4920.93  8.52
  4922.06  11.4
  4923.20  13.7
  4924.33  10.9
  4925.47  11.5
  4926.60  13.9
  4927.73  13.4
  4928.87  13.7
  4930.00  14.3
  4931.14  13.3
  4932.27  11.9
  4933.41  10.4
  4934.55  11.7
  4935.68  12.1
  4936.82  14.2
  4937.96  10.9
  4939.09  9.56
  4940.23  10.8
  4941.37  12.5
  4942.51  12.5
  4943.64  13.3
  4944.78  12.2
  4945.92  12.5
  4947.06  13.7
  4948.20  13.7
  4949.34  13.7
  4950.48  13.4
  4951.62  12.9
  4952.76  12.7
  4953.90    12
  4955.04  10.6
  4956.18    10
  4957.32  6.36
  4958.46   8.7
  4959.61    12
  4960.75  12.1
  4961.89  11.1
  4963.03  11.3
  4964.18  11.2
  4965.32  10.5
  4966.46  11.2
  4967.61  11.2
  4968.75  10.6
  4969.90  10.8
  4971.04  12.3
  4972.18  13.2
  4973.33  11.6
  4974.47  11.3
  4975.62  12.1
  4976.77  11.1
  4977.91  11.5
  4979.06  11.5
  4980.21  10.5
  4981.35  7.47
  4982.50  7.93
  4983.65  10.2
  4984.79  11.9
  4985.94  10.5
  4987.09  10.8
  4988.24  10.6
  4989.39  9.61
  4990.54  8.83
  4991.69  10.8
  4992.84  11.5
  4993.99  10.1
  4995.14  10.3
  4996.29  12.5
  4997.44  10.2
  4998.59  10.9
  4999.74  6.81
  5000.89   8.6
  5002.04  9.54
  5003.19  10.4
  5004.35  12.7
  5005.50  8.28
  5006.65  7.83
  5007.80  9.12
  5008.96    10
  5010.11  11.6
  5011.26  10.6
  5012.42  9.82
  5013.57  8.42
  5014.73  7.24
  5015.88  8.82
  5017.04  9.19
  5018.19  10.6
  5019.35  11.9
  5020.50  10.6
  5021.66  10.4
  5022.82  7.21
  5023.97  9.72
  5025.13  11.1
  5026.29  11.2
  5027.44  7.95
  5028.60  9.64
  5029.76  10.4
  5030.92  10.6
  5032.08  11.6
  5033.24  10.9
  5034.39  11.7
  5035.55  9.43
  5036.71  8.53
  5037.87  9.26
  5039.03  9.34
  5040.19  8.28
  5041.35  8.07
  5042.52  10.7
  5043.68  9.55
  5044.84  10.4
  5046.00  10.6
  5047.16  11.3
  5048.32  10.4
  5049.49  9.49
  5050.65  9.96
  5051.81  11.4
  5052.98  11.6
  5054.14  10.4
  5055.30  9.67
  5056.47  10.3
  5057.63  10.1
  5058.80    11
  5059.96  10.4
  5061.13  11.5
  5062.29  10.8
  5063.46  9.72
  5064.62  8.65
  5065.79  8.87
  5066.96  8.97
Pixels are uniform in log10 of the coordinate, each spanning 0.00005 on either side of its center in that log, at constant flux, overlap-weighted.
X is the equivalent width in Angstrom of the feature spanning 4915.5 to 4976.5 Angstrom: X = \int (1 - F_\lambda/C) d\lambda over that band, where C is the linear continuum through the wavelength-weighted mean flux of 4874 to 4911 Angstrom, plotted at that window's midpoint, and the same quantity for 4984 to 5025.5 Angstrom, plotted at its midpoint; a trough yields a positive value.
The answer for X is -5.0 Angstrom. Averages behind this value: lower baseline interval 11.7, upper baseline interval 9.97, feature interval 11.8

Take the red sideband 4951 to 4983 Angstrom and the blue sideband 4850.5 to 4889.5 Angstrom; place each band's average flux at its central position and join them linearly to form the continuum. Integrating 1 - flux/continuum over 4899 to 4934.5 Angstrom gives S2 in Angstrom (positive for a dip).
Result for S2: -2.9 Angstrom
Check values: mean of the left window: 11.4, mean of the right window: 10.9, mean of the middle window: 12.1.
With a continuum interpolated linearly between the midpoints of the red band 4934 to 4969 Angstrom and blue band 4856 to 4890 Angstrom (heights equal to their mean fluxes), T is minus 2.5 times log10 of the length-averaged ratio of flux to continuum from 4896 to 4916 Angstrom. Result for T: -0.08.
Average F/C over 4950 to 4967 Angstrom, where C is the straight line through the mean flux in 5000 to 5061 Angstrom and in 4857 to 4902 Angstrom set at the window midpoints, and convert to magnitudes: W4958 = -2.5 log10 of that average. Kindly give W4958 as -0.04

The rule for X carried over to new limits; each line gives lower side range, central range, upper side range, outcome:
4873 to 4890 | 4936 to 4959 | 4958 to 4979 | -1.0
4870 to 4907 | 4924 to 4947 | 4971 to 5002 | -2.7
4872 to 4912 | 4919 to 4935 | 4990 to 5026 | -1.1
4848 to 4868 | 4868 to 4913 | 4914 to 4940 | 0.9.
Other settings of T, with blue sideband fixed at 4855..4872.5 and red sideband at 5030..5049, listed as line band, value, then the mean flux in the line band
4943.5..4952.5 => -0.22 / 13.1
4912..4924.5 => -0.06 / 11.6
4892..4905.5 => -0.09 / 12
